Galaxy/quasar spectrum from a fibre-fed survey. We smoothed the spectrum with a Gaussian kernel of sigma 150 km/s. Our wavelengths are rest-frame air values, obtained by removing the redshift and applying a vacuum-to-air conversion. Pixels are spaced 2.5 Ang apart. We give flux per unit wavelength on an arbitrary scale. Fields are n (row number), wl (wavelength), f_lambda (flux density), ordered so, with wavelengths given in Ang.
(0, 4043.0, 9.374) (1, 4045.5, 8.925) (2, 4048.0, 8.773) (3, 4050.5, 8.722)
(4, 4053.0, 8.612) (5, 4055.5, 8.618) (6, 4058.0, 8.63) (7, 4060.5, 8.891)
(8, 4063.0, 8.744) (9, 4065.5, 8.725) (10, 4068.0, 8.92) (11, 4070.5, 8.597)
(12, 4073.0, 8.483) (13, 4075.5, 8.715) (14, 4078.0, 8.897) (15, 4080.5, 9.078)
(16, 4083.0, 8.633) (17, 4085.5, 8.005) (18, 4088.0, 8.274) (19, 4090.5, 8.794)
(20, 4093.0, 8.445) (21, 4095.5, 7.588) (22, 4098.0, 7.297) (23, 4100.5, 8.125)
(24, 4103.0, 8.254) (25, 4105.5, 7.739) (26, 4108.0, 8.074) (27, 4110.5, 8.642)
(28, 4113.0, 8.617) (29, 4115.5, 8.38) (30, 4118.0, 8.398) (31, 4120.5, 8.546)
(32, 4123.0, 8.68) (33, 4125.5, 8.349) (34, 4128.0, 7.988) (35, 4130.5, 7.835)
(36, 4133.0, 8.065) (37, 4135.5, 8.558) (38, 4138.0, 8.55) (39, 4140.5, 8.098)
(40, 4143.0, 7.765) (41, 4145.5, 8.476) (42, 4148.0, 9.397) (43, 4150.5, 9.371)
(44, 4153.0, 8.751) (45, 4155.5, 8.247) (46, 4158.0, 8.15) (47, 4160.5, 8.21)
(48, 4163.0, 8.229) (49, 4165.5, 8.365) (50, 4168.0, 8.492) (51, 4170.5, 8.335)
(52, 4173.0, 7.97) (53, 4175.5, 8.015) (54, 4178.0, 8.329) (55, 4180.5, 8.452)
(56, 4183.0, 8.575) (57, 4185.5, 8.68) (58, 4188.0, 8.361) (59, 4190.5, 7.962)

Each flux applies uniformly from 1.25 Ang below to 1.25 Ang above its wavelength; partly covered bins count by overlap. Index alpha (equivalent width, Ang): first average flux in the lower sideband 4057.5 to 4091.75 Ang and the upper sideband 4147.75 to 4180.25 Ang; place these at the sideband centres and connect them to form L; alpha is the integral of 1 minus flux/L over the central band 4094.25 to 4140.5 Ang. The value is 1.9 Ang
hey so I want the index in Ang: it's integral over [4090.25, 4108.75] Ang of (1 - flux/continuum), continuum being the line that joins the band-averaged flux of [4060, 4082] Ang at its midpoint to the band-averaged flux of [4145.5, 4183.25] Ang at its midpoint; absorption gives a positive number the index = 1.5 Ang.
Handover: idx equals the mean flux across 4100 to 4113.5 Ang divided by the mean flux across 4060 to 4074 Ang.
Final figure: 0.9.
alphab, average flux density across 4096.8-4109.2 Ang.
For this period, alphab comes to 7.9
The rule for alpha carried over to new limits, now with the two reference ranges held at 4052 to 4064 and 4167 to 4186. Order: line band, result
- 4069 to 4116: 1.3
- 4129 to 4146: 0.6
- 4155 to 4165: 0.2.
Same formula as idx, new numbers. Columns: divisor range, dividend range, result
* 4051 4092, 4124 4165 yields 0.97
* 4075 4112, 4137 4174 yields 1.02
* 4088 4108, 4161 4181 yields 1.03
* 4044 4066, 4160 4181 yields 0.94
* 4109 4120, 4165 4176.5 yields 0.97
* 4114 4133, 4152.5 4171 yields 1.00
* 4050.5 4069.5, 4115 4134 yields 0.95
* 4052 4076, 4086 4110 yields 0.93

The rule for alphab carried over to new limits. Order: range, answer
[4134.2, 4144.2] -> 8.24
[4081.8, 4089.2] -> 8.3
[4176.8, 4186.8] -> 8.51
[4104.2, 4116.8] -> 8.29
